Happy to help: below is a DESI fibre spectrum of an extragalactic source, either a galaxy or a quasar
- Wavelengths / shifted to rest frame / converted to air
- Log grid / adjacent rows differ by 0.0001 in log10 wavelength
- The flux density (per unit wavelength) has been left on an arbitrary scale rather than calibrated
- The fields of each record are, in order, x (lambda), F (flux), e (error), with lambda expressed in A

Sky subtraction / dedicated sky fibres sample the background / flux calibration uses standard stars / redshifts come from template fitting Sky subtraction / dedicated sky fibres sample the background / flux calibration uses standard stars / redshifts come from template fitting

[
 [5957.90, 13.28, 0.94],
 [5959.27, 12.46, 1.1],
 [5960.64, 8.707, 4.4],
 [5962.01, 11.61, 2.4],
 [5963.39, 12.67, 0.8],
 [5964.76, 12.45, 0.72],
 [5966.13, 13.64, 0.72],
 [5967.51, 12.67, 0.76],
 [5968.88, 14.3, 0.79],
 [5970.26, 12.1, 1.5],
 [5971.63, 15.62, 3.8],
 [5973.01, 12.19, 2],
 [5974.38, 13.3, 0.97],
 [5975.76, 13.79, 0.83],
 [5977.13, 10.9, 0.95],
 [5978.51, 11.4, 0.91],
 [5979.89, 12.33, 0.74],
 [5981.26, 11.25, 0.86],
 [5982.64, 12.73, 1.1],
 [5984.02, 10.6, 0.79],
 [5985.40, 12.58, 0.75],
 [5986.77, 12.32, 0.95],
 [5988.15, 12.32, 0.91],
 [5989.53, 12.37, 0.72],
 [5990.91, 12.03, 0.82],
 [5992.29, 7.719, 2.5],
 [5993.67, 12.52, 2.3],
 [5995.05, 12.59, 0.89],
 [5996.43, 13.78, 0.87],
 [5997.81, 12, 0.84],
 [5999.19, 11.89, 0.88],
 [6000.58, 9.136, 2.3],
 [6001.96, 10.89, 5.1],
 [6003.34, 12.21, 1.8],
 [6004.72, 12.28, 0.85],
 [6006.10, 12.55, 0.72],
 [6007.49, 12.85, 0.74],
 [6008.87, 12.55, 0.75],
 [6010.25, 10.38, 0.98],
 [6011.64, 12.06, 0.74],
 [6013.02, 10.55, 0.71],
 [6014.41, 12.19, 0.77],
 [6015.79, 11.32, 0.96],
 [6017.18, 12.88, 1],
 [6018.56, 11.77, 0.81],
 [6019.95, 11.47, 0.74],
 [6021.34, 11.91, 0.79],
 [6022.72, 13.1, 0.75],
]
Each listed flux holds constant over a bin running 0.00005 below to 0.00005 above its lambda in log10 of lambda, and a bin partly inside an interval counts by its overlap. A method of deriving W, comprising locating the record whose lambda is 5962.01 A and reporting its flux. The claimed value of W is 11.61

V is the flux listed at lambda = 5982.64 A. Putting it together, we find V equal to 12.73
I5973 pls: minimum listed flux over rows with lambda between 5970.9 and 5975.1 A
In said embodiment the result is 12.19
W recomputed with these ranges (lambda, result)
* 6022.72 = 13.1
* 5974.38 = 13.3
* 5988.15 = 12.32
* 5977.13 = 10.9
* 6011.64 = 12.06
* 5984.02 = 10.6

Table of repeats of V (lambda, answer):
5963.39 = 12.67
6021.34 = 11.91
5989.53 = 12.37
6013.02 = 10.55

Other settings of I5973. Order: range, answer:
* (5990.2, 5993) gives 7.719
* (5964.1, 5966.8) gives 12.45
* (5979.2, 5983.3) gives 11.25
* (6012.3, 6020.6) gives 10.55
